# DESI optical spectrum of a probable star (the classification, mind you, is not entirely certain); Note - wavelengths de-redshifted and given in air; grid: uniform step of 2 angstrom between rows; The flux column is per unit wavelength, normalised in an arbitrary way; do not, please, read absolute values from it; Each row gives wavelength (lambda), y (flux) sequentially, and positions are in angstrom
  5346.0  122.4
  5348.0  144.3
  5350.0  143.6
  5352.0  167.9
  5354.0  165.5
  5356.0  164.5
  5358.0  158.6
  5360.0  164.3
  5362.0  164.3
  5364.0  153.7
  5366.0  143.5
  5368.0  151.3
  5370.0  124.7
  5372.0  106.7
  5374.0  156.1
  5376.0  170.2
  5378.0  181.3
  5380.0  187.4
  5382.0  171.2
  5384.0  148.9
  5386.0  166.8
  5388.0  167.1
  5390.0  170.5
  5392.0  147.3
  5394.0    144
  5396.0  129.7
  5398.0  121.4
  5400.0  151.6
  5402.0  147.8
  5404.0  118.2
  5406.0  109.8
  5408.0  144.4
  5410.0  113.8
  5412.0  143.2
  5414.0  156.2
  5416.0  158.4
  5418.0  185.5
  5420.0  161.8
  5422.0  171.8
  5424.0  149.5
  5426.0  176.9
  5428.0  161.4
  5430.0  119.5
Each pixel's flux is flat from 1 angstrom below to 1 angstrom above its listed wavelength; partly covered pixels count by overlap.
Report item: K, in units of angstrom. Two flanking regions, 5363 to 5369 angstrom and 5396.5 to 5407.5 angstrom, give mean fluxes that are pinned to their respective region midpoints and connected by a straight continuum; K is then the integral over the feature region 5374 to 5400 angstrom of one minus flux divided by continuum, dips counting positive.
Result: -3.7 angstrom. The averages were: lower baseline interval 150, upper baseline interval 130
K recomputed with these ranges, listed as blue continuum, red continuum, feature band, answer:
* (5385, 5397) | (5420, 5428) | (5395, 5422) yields 2.92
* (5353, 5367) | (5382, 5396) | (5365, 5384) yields 0.40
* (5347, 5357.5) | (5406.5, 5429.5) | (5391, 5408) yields 2.31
